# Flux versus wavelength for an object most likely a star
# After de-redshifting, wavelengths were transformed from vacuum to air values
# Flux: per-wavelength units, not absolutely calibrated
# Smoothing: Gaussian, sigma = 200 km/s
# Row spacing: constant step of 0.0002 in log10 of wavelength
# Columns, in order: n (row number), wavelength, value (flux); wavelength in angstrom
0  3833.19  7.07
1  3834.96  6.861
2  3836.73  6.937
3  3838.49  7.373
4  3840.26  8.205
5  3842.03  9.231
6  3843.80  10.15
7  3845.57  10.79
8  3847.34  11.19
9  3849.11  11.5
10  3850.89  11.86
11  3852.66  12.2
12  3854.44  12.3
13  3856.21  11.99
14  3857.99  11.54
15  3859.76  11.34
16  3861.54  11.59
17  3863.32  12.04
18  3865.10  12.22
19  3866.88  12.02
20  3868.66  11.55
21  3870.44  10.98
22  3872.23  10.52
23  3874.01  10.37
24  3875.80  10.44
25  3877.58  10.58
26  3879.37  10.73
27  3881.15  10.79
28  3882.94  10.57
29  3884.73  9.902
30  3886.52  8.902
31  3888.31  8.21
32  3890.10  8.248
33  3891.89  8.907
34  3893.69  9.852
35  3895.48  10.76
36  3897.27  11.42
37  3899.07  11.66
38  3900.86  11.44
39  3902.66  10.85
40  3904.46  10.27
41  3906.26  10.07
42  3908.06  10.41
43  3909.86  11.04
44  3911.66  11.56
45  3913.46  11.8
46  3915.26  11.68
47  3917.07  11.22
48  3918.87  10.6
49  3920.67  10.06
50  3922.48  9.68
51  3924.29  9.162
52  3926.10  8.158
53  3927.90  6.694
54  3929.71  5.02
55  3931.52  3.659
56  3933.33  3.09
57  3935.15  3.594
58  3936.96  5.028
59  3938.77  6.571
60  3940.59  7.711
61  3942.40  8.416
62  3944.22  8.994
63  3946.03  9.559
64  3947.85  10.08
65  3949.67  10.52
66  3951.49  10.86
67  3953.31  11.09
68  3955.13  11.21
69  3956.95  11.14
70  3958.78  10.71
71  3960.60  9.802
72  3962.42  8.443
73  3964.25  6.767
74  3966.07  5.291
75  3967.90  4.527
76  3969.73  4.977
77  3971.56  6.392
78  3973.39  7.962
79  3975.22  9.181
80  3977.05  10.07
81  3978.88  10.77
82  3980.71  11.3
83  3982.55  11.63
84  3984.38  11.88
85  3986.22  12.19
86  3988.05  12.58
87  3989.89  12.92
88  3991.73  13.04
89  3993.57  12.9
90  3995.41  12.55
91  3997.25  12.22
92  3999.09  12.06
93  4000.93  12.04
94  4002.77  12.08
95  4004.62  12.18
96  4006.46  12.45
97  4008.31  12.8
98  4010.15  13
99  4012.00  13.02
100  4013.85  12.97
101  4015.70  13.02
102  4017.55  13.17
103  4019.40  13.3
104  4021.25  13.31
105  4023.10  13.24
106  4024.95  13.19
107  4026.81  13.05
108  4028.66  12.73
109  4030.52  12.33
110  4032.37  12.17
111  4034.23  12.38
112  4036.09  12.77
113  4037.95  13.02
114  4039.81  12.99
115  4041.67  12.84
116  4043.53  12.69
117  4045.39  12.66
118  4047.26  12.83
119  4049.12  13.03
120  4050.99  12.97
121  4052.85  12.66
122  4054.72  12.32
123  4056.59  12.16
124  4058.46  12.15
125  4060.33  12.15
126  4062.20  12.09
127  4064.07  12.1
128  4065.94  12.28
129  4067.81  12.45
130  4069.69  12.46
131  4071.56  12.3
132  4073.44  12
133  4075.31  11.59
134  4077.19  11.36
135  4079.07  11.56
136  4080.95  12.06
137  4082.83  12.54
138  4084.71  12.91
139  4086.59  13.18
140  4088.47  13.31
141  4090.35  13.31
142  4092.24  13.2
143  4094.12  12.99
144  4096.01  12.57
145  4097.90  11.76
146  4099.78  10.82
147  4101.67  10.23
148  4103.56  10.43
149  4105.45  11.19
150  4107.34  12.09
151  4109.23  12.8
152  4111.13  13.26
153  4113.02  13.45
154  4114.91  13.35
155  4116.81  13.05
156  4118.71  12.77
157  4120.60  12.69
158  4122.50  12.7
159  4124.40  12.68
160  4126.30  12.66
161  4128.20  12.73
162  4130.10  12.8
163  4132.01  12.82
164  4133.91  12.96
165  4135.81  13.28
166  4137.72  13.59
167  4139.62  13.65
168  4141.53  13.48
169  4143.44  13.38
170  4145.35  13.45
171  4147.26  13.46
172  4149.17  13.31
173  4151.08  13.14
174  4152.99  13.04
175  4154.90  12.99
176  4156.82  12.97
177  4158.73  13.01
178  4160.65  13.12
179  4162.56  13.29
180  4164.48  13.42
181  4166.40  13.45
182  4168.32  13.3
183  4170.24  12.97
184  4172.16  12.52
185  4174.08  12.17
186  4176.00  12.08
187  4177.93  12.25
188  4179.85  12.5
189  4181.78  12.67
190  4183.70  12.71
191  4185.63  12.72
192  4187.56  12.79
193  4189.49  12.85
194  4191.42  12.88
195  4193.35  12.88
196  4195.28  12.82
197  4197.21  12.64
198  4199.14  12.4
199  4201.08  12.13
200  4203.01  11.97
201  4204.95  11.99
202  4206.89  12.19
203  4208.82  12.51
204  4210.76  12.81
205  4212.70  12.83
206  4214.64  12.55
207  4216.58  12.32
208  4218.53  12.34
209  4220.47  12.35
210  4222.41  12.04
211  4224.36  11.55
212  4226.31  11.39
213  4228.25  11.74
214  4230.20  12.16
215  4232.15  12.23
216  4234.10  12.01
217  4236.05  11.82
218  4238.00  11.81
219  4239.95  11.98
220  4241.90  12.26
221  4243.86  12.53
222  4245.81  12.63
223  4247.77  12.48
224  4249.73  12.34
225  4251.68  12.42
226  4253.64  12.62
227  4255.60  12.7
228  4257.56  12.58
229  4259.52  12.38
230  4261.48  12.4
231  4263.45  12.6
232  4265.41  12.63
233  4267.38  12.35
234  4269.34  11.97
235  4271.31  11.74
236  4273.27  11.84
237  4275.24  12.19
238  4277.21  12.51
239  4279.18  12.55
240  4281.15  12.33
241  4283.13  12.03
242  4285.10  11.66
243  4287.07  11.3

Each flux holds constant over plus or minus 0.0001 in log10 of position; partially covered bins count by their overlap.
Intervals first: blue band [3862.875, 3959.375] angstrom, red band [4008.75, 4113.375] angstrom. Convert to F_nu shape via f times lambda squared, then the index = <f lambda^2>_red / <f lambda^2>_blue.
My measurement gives 1.40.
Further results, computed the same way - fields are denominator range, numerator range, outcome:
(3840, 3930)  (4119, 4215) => 1.40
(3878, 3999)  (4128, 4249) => 1.50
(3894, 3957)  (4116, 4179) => 1.57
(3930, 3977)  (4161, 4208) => 1.81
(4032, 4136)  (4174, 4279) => 1.06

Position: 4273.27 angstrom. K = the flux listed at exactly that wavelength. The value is 11.84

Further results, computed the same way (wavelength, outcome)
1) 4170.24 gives 12.97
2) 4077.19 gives 11.36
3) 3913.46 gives 11.8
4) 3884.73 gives 9.902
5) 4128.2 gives 12.73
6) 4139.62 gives 13.65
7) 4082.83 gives 12.54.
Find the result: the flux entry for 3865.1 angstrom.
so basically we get 12.22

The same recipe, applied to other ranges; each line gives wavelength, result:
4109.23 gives 12.8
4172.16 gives 12.52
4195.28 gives 12.82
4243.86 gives 12.53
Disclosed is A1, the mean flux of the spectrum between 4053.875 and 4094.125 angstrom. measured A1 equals 12.4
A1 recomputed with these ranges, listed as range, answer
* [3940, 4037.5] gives 11.1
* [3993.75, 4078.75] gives 12.6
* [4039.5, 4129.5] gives 12.4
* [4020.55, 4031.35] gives 13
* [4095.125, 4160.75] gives 12.7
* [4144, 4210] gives 12.8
